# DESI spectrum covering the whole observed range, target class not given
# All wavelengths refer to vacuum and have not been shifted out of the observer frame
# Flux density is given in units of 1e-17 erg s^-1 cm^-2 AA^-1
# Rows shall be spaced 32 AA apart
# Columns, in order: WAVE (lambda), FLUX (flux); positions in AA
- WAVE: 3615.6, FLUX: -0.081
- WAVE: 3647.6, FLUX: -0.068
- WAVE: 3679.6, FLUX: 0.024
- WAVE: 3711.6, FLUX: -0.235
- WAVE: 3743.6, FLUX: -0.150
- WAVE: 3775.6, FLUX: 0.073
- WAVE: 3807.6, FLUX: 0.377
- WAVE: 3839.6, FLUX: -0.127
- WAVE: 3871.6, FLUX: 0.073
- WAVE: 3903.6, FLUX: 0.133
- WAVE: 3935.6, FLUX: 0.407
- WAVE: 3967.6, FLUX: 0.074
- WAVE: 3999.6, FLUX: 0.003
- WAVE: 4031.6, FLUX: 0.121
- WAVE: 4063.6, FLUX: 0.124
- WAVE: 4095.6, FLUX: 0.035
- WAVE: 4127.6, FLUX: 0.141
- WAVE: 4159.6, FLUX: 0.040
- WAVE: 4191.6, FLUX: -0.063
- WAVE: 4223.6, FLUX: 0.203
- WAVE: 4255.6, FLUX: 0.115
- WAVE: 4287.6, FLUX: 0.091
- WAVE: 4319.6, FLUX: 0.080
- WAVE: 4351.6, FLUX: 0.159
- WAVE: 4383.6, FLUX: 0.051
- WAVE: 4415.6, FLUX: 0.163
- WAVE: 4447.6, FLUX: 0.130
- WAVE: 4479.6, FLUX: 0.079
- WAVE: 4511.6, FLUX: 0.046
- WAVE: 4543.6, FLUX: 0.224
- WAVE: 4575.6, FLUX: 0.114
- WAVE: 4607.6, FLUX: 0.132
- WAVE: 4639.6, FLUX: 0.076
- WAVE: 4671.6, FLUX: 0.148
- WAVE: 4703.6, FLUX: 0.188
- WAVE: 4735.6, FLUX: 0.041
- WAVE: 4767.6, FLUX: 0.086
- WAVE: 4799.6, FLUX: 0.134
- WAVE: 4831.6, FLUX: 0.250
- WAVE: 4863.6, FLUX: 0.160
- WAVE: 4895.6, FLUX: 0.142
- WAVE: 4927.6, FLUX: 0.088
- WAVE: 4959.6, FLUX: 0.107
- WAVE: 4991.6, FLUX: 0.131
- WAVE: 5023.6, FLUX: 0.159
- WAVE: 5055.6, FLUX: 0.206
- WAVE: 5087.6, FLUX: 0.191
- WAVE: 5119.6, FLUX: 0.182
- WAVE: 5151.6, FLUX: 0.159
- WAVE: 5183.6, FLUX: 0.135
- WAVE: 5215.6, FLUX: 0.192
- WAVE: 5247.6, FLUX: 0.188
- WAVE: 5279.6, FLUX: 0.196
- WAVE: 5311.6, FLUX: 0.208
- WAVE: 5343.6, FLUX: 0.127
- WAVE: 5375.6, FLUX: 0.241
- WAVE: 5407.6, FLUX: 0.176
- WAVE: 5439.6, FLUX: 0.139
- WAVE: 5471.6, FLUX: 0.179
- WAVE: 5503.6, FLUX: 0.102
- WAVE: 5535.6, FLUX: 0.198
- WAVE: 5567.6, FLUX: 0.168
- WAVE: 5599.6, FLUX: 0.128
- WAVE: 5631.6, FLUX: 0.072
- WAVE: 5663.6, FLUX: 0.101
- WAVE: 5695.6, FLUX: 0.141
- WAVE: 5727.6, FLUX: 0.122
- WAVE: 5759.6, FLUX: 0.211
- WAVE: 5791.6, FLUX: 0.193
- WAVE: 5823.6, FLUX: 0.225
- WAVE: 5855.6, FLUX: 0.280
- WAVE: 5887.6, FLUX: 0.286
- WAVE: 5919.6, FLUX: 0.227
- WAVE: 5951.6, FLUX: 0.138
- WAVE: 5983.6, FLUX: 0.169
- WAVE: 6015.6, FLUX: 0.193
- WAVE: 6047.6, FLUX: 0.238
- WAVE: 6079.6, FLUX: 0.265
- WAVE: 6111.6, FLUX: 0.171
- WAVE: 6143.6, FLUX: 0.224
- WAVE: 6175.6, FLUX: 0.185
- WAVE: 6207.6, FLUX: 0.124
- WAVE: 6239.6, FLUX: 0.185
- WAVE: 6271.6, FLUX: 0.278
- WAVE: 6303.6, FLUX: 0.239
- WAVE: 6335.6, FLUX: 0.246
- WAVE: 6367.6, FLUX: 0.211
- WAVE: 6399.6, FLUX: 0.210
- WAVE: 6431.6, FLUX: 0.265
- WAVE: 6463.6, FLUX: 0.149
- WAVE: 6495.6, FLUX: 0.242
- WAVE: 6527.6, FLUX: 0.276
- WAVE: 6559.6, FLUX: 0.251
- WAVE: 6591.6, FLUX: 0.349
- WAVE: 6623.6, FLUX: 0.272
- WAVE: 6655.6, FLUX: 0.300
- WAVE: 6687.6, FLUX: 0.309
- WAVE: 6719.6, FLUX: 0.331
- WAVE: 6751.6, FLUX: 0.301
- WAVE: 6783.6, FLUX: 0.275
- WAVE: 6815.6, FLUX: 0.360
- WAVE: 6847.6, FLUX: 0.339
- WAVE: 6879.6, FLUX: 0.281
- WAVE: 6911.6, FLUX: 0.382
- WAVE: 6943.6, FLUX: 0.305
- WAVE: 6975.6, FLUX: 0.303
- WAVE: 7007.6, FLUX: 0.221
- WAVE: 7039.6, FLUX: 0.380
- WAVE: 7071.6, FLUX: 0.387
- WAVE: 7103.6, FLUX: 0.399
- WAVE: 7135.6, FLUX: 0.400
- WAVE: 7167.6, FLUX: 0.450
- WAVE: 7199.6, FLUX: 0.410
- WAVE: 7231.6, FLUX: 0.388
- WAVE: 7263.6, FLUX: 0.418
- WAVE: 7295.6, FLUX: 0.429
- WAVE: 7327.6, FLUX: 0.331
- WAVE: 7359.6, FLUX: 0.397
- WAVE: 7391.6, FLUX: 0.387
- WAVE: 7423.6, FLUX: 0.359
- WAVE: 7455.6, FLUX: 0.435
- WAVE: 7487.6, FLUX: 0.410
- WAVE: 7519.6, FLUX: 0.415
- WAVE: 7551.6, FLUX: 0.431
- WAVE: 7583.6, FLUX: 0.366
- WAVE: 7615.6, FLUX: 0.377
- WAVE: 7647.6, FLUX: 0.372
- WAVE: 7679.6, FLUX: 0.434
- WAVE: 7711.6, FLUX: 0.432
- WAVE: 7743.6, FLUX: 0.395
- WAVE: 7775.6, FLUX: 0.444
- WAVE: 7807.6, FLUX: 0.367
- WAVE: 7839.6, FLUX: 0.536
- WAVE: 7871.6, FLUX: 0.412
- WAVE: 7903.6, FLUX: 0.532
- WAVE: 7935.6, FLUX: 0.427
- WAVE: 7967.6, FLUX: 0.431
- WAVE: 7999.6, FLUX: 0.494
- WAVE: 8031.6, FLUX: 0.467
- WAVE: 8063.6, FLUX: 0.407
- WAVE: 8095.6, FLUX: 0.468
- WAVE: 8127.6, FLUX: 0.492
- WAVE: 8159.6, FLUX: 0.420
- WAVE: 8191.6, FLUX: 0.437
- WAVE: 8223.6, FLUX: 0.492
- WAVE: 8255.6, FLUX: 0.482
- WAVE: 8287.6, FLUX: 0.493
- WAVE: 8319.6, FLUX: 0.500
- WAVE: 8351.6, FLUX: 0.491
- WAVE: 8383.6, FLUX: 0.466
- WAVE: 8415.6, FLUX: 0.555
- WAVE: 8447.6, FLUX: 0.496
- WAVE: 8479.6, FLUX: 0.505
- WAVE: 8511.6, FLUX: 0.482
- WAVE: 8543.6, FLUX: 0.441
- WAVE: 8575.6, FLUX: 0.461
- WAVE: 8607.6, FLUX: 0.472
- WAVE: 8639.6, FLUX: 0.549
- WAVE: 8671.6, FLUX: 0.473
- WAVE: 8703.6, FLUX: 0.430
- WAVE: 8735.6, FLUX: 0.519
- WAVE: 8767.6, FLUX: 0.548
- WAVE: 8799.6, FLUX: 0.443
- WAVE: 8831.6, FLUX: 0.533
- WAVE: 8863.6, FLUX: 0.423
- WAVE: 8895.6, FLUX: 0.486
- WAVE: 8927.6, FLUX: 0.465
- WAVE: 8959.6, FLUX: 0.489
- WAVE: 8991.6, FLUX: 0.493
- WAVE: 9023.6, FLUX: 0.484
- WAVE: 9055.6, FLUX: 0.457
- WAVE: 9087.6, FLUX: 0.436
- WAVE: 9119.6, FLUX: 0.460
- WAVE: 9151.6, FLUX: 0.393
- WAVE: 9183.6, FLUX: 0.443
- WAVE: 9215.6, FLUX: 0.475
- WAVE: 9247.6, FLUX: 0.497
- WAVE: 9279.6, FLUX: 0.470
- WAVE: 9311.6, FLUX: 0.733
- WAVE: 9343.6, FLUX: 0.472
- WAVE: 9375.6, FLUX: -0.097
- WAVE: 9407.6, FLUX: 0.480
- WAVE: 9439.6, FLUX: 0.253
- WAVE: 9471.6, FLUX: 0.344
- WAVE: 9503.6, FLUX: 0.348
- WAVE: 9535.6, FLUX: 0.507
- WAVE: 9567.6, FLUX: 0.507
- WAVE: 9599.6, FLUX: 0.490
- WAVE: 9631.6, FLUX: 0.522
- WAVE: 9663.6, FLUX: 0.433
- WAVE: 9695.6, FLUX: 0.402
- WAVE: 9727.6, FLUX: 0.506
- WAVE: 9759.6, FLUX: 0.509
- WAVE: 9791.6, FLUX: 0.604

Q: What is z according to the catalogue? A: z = 0.76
